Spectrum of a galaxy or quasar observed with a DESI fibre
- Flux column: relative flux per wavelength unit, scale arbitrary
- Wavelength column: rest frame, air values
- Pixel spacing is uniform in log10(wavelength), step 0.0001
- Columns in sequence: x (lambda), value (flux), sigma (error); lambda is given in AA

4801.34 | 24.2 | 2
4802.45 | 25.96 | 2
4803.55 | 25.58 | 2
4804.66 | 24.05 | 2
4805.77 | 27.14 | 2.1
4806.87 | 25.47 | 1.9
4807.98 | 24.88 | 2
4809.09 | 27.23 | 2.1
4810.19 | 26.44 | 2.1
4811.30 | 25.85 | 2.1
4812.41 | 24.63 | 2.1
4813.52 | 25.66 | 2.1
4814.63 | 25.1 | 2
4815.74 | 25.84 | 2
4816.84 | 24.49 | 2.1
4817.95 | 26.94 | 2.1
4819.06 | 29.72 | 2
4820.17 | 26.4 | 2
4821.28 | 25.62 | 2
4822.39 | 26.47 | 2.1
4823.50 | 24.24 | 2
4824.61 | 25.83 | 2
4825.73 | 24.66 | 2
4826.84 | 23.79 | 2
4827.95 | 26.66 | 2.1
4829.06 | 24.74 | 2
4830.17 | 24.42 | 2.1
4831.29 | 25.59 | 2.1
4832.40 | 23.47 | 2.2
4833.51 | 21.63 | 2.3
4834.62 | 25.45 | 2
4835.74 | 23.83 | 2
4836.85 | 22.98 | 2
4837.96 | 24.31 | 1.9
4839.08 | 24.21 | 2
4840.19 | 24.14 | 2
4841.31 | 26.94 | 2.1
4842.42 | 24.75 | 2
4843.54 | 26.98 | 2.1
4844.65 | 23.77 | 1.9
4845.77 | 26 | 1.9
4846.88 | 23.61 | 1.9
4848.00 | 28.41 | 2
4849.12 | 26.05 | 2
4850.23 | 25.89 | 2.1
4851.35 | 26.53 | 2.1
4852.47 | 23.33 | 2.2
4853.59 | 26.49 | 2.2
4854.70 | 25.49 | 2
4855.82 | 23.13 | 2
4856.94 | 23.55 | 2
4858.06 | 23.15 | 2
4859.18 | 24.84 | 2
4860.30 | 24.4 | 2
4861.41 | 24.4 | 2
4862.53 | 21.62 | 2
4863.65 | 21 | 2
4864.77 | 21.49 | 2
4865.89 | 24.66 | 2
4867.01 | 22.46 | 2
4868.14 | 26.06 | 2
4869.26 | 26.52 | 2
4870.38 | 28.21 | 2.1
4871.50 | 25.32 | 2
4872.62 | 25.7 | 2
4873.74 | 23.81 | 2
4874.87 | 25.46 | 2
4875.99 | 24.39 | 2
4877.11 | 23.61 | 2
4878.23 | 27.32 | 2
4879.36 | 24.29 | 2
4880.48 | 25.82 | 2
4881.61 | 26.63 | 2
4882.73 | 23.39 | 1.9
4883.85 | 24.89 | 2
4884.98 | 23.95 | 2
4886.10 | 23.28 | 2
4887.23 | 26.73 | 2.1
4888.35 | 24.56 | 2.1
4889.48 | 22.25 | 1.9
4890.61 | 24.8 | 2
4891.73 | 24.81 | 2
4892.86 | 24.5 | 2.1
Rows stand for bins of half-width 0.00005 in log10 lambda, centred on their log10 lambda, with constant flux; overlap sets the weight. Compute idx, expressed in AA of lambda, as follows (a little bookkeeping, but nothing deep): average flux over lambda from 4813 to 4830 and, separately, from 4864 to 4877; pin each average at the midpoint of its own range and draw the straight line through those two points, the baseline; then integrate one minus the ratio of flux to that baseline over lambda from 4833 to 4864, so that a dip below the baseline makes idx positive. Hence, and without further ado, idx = 0.8 AA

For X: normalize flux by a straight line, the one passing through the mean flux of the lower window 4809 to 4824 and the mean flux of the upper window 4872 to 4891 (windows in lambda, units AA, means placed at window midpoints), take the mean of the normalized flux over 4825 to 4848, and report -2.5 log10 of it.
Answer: 0.04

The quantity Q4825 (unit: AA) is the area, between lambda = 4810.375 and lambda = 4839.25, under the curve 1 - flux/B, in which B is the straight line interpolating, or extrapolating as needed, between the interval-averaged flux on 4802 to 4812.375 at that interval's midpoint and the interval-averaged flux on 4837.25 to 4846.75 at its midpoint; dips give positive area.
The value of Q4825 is 0.33 AA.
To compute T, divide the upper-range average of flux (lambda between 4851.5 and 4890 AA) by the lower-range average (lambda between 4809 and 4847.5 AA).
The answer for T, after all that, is 1.0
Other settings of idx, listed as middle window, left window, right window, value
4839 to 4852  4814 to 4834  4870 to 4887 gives -0.2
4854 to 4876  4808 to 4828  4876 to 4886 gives 0.7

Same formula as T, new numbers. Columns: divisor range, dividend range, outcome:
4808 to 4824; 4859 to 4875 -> 0.94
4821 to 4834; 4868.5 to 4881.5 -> 1.03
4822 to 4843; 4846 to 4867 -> 0.99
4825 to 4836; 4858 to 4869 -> 0.96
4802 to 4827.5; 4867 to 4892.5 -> 0.97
